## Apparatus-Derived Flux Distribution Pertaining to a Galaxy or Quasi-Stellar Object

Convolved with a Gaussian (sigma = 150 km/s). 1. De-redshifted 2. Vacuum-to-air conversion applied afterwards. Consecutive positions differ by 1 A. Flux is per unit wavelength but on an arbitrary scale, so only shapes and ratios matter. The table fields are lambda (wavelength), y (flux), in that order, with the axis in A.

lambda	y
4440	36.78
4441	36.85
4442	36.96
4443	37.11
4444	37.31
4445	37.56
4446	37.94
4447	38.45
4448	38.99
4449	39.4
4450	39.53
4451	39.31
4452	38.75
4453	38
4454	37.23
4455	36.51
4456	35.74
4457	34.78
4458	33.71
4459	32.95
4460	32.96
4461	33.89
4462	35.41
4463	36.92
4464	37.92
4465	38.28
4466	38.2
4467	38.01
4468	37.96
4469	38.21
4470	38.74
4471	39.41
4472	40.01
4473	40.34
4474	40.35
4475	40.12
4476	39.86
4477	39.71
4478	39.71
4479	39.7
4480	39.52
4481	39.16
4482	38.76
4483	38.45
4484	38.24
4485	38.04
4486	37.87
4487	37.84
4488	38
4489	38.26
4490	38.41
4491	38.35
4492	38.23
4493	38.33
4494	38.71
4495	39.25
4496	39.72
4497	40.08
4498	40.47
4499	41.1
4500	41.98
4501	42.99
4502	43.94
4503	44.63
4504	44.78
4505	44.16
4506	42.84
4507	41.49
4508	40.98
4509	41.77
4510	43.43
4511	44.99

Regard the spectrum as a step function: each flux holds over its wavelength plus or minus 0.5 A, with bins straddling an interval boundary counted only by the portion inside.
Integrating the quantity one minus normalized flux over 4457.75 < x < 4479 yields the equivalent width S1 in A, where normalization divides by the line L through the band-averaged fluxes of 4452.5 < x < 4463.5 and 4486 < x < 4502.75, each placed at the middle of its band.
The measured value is -0.7 A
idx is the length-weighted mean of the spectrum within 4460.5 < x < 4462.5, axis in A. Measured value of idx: 34.6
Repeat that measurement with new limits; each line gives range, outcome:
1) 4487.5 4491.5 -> 38.3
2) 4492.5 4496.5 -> 39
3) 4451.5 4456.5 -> 37.2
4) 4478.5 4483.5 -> 39.1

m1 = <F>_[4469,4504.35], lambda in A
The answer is 39.8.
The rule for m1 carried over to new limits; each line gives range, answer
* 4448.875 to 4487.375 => 37.9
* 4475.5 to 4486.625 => 39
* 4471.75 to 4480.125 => 39.9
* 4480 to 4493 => 38.3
